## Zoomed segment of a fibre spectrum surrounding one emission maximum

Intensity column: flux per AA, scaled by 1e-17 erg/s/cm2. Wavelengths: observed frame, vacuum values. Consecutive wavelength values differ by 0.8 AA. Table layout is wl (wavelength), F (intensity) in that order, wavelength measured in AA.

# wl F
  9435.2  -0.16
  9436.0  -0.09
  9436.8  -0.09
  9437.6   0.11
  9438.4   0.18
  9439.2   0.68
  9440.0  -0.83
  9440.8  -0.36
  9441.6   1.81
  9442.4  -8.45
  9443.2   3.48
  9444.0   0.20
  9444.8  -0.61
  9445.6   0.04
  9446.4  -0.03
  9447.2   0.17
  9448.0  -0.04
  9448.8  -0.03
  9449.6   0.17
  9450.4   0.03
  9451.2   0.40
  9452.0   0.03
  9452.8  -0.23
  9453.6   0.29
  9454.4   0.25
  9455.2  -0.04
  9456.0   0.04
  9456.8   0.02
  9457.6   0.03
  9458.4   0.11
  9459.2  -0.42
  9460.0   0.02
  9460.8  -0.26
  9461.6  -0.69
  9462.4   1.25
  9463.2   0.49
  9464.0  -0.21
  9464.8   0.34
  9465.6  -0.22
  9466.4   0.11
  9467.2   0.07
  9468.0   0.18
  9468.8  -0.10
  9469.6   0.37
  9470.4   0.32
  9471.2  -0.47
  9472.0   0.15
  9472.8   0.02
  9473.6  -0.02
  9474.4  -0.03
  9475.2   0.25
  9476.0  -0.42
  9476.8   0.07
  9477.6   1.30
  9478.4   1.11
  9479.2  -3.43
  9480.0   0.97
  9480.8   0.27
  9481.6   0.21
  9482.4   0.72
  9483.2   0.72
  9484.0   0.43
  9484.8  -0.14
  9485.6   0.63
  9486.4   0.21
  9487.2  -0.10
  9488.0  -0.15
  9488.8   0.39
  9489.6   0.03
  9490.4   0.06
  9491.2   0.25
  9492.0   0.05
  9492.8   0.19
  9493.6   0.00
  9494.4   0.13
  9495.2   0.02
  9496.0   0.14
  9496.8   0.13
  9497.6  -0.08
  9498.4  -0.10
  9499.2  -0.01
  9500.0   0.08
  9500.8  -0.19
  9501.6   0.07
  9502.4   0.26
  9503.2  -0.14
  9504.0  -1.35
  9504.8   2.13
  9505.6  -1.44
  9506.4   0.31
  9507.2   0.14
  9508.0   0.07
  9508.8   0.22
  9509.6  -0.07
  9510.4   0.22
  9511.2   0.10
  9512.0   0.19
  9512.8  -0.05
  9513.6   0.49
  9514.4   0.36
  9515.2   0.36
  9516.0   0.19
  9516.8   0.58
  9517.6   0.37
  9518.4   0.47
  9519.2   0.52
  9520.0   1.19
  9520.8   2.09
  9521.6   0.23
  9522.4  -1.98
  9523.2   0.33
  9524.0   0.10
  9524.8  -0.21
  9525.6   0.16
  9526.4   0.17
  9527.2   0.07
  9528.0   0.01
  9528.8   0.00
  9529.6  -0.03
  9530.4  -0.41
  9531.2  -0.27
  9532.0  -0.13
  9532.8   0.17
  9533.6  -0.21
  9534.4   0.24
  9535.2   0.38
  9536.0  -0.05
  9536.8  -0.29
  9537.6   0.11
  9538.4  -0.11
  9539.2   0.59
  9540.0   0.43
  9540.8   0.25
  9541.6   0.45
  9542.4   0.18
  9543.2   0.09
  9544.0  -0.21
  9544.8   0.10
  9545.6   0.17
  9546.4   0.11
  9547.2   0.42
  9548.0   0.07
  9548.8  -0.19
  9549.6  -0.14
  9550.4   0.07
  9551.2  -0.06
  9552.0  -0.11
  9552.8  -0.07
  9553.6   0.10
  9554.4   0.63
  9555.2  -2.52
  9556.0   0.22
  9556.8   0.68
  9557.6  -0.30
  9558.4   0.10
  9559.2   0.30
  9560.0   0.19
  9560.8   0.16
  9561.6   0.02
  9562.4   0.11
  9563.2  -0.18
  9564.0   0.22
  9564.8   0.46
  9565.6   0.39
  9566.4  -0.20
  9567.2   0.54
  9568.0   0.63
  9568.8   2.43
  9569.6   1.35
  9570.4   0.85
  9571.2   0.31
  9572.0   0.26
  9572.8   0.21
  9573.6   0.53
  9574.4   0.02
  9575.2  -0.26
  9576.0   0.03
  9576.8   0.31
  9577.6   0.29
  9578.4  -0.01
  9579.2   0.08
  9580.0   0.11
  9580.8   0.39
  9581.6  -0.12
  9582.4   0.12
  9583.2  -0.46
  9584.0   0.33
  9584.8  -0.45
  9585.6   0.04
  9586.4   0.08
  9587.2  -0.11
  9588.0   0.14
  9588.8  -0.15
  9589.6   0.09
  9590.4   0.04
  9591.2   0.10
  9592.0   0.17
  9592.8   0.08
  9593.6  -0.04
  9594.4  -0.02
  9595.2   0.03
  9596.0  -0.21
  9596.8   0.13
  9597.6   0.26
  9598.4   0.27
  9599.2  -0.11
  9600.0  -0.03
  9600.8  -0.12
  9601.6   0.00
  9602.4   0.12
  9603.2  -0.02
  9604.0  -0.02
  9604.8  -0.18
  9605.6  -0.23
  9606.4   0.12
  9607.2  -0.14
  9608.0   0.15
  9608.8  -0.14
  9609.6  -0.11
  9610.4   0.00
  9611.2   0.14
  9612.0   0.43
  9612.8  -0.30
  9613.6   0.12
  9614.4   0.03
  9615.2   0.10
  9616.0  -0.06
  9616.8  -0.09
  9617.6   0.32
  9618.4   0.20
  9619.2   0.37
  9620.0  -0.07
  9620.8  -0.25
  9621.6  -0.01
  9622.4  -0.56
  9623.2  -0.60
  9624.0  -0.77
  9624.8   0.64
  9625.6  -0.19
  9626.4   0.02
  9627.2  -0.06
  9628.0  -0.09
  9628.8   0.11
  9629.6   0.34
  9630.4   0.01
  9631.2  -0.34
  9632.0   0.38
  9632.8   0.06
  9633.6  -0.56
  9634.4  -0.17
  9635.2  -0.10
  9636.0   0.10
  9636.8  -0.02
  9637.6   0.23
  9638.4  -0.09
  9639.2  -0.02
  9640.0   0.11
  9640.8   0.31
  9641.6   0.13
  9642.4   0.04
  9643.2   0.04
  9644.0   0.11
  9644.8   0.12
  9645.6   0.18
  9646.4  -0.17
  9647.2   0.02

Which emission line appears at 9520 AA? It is H-gamma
